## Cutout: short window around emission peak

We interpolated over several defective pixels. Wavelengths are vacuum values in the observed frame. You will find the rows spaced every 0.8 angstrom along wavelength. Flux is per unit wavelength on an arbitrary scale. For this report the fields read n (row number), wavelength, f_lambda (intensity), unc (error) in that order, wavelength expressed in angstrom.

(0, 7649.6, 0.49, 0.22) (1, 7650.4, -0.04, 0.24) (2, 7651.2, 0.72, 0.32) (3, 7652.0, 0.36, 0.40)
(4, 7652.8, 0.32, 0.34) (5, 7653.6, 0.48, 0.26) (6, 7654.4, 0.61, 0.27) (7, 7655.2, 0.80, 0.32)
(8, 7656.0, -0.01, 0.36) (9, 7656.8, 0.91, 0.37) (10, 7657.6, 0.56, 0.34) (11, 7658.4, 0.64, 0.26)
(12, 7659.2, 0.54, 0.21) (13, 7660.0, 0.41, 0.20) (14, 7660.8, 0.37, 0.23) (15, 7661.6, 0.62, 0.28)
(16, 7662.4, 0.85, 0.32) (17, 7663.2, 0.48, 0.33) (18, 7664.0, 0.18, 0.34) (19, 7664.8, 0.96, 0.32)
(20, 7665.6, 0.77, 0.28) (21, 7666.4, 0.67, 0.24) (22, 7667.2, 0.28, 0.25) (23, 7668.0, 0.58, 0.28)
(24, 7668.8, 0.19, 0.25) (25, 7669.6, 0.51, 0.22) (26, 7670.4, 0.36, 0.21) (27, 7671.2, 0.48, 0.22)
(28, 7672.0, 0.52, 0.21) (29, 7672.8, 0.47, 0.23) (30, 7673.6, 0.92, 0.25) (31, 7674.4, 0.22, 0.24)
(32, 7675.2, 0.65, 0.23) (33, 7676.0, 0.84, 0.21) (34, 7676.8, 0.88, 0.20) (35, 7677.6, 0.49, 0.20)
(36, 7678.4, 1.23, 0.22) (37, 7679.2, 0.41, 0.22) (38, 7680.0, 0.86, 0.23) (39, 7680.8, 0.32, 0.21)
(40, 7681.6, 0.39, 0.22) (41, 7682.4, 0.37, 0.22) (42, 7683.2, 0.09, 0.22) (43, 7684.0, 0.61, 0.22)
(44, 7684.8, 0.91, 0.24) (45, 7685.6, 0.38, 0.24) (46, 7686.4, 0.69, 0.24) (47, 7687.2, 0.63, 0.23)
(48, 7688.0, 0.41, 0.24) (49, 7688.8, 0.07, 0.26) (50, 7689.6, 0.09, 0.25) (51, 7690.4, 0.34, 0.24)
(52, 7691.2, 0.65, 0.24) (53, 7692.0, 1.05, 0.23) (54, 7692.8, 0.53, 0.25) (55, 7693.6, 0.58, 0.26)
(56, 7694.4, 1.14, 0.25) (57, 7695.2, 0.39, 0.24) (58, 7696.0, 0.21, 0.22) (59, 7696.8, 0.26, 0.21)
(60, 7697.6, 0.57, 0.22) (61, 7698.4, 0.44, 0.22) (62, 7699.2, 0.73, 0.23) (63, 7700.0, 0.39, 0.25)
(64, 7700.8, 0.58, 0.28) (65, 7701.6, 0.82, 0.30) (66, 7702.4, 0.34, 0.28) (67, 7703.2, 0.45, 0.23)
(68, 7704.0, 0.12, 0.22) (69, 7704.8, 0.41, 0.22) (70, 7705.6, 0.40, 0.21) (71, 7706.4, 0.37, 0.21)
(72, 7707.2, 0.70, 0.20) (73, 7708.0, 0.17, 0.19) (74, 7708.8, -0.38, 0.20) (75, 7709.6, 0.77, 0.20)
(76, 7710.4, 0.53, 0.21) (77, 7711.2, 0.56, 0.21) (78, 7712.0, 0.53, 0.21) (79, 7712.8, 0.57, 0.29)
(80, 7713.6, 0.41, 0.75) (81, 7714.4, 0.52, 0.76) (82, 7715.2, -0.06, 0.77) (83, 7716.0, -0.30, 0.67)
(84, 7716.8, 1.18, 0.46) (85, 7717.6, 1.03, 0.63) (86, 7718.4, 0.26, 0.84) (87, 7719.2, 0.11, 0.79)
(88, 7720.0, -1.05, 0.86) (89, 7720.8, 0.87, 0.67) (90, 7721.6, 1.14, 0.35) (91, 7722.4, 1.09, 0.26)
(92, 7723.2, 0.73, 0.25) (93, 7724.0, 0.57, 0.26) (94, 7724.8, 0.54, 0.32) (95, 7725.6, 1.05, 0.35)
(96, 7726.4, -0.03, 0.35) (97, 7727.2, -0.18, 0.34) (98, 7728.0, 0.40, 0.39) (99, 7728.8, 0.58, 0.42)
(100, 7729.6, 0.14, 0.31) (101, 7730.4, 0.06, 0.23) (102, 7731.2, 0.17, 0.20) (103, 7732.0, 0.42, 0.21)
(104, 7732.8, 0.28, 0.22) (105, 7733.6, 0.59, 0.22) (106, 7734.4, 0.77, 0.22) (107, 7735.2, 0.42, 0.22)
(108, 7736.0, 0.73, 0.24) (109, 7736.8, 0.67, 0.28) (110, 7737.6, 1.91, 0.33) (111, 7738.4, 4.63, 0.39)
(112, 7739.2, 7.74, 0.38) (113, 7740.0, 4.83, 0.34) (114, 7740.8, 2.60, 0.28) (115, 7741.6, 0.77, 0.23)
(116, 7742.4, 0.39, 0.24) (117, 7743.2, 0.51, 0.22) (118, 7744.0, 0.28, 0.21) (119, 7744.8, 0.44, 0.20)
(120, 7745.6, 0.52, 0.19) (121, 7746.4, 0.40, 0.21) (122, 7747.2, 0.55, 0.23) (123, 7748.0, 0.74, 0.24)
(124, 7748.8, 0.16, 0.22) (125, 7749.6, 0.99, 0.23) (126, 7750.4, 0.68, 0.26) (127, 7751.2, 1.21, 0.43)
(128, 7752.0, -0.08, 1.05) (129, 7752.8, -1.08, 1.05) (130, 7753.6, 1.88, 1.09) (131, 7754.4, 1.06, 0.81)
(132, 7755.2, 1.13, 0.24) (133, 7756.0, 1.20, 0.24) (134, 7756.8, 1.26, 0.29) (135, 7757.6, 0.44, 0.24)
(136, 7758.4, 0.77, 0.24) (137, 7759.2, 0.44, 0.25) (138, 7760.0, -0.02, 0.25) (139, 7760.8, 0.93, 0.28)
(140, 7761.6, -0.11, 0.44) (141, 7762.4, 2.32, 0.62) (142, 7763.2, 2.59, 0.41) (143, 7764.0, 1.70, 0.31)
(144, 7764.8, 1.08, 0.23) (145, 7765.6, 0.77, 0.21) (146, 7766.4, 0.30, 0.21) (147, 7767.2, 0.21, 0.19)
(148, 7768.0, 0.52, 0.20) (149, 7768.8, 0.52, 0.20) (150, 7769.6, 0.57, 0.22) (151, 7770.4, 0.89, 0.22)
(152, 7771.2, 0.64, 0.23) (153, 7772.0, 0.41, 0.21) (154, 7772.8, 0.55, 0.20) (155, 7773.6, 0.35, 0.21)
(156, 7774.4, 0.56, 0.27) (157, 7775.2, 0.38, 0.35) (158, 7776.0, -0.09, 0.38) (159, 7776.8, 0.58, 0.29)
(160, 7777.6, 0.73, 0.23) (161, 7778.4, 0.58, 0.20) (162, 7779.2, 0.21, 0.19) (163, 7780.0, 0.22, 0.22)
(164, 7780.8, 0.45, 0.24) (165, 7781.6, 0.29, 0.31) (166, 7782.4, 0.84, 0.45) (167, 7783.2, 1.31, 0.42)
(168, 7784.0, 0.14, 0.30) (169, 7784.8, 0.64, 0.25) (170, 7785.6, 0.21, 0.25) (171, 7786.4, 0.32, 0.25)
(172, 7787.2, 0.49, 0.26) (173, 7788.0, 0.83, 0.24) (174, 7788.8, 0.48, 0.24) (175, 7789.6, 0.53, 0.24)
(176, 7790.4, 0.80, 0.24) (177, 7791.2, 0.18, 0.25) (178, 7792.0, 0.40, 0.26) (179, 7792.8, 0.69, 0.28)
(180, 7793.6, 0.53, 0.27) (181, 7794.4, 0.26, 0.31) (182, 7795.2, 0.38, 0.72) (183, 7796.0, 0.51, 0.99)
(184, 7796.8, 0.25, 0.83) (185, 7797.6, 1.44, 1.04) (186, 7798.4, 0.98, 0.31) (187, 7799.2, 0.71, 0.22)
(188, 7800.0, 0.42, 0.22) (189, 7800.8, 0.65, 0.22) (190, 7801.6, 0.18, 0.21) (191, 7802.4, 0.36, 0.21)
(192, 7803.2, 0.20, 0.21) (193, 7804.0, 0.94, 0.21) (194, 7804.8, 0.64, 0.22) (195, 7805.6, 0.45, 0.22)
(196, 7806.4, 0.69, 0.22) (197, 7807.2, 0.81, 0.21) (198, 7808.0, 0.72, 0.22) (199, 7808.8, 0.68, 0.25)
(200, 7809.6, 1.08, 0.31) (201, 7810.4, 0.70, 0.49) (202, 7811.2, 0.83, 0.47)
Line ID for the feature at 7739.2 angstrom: H-alpha 6563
